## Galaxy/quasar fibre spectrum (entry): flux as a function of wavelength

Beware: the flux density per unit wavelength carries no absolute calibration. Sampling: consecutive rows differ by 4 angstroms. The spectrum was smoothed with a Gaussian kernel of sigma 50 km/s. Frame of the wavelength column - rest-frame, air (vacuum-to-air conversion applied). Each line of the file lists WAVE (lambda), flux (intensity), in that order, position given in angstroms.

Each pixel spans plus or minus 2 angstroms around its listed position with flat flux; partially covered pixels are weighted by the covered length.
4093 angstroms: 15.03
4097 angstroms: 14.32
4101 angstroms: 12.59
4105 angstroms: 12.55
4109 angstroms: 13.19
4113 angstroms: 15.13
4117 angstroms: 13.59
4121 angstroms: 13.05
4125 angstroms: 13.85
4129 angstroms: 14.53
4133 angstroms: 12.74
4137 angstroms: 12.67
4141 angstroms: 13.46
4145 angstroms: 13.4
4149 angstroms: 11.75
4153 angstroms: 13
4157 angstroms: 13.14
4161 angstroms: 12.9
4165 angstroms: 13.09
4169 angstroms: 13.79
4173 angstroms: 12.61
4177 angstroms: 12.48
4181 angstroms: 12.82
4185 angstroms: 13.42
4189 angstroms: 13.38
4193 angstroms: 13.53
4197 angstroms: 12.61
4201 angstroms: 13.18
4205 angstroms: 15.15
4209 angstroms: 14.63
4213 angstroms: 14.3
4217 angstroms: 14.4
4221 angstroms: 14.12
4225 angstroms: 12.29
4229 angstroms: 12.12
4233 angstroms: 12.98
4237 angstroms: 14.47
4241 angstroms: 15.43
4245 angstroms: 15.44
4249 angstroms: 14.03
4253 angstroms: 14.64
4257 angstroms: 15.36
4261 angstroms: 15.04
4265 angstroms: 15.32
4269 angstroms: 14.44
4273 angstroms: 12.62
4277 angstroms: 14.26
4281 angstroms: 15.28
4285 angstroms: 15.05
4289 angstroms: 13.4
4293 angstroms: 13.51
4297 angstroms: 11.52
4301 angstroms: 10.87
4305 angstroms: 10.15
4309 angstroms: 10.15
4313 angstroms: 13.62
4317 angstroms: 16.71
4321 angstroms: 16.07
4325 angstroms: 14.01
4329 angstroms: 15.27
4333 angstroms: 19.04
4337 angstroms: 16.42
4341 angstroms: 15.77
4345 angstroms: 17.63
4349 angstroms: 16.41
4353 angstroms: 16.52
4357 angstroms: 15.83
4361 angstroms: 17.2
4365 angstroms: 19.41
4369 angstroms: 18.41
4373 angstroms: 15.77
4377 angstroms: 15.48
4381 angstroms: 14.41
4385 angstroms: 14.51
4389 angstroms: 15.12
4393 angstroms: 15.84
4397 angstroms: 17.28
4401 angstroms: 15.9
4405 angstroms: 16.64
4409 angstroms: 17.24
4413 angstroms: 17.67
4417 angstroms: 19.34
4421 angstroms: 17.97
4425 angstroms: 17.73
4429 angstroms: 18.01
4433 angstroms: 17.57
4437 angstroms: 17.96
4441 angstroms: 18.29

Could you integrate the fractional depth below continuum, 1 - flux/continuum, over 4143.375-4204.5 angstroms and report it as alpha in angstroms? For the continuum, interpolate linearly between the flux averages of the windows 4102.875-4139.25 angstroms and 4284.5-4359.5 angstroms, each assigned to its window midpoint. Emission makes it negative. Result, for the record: 3.2 angstroms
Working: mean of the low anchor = 13.5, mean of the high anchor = 14.6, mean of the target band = 13.1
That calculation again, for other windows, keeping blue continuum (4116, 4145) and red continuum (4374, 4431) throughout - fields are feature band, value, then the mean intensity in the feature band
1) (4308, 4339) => 0.76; 15.3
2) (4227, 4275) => 1.67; 14.3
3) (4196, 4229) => 1.40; 13.8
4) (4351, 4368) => -1.24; 17.3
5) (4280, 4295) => 1.00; 14.2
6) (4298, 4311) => 4.20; 10.5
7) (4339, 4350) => -0.46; 16.6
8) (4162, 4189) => 1.71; 13.1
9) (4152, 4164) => 0.62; 13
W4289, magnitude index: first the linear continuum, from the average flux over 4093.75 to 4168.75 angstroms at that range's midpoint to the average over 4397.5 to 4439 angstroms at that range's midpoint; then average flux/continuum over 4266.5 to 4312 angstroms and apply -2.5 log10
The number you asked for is 0.211 mag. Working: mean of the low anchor 13.3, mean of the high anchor 17.6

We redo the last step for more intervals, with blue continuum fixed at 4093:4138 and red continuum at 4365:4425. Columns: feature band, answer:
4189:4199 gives 0.103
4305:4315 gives 0.337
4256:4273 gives 0.035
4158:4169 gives 0.075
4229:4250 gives 0.050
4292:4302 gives 0.291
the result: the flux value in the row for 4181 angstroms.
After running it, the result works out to 12.82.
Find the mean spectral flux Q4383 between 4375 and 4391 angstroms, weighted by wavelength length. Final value 14.9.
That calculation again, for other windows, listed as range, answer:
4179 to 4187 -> 13.1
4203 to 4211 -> 14.9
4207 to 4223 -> 14.4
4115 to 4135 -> 13.6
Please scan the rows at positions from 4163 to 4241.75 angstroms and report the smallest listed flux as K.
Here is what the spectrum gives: 12.12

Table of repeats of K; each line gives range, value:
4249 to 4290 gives 12.62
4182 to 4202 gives 12.61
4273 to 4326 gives 10.15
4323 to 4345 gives 14.01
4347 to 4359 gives 15.83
